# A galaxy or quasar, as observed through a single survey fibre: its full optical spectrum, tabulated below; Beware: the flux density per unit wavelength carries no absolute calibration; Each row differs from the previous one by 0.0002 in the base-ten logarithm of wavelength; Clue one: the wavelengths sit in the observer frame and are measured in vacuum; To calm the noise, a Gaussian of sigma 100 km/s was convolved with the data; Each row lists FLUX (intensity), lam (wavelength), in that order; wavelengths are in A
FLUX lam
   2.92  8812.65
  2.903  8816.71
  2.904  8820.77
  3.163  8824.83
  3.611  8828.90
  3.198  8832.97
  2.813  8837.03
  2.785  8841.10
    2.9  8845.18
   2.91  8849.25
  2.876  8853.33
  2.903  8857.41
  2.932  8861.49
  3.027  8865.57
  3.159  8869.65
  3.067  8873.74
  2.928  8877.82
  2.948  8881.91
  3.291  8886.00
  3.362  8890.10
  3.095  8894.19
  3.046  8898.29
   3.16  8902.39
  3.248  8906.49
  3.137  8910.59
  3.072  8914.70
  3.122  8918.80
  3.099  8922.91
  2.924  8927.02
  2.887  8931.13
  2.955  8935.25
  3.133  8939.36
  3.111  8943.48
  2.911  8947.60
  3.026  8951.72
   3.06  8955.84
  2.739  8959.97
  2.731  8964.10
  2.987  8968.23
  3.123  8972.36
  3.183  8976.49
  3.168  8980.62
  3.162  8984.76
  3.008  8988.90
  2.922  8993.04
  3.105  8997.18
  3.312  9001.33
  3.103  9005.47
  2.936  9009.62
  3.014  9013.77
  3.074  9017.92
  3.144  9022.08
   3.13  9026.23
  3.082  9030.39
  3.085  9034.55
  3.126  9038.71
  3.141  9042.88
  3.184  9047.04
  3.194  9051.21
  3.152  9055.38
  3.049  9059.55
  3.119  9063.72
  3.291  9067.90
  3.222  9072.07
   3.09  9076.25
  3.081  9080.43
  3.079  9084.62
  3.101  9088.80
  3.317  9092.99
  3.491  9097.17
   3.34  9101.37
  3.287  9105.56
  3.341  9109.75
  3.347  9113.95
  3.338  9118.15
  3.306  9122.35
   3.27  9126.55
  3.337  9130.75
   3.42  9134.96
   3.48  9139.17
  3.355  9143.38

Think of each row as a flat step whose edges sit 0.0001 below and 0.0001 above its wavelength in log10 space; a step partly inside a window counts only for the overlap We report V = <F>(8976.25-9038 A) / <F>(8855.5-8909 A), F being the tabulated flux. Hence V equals 1.0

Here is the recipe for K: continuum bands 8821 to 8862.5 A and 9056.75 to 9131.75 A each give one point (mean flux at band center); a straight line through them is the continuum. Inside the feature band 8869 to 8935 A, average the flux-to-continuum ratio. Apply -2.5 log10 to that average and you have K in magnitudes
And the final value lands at -0.01 mag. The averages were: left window 3.01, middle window 3.09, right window 3.24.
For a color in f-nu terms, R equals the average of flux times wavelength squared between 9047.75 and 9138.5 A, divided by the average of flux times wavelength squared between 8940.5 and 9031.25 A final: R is 1.1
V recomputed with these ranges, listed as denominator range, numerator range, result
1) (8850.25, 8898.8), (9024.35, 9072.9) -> 1.03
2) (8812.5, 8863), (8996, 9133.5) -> 1.07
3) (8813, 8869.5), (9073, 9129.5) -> 1.09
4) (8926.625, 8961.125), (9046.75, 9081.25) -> 1.06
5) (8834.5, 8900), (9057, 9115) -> 1.07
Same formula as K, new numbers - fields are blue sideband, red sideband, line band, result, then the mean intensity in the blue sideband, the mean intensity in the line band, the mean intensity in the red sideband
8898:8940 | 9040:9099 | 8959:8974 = 0.07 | 3.07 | 2.9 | 3.18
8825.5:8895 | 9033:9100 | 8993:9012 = 0.01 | 3.05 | 3.09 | 3.17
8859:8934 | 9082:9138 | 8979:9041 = 0.04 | 3.08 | 3.09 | 3.31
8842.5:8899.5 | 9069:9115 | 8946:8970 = 0.07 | 3.03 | 2.91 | 3.24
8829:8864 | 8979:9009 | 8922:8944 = 0.01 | 2.95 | 3.01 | 3.1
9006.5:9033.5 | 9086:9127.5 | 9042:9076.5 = 0.00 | 3.07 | 3.17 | 3.31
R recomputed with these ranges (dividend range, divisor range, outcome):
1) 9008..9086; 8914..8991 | 1.05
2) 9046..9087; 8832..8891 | 1.10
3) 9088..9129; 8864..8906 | 1.12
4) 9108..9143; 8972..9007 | 1.11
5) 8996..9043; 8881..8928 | 1.02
